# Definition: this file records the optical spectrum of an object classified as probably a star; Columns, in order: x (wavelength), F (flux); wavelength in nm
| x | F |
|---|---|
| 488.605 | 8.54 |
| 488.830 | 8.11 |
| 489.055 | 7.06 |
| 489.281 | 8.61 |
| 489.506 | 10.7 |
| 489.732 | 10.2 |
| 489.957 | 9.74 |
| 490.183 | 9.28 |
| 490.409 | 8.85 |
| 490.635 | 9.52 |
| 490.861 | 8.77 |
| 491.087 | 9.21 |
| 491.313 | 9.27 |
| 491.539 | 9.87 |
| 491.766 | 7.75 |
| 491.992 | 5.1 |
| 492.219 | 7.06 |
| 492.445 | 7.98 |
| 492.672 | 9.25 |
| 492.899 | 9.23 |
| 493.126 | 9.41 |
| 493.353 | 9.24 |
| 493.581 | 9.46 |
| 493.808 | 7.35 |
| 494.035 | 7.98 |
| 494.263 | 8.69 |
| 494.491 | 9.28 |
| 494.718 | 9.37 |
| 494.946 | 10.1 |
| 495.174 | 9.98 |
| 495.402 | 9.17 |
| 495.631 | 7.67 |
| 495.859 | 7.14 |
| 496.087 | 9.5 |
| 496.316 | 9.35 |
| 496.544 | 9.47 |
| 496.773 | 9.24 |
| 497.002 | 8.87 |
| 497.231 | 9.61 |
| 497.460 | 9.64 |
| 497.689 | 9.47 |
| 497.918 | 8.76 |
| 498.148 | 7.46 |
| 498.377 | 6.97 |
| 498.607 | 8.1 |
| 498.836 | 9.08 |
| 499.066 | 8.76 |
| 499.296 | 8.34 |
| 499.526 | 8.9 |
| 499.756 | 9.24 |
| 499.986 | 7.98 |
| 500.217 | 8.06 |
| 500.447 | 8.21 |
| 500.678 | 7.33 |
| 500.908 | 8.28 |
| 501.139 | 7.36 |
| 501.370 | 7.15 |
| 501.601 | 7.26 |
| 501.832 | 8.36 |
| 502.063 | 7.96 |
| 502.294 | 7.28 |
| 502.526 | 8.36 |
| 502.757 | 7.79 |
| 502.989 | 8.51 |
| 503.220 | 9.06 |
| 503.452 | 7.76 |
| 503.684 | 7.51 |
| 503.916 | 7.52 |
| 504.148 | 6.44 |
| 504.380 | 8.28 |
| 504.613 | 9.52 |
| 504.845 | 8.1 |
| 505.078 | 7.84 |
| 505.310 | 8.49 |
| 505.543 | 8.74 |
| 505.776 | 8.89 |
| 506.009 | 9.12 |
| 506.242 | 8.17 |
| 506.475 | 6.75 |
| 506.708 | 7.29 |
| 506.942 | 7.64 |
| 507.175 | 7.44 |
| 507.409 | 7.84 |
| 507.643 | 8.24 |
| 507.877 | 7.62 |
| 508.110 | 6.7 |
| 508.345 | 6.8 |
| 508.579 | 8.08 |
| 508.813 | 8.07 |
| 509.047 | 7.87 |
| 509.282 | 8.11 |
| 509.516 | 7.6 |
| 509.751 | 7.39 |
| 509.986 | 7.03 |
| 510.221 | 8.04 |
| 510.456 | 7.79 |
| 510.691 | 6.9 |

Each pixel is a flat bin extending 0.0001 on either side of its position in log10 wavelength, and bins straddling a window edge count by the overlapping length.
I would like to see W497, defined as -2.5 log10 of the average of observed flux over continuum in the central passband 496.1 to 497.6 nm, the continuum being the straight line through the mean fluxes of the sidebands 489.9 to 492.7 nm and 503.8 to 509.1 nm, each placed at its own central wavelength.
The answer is -0.13 mag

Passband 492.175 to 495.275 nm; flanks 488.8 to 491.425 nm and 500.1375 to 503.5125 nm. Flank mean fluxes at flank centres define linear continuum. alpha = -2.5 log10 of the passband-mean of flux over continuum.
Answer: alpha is -0.02 mag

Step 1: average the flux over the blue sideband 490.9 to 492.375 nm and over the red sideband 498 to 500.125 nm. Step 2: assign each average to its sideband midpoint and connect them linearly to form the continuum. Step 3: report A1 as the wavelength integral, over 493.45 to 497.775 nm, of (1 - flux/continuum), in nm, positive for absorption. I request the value -0.43 nm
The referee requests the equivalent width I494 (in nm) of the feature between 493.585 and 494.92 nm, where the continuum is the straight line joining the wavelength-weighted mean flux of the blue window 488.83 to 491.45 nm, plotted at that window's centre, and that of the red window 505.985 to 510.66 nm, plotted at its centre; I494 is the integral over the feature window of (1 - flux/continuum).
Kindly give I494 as 0.015 nm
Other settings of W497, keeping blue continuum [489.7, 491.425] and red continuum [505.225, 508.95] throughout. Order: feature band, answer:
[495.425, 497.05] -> 0.01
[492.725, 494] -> 0.02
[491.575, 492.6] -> 0.25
